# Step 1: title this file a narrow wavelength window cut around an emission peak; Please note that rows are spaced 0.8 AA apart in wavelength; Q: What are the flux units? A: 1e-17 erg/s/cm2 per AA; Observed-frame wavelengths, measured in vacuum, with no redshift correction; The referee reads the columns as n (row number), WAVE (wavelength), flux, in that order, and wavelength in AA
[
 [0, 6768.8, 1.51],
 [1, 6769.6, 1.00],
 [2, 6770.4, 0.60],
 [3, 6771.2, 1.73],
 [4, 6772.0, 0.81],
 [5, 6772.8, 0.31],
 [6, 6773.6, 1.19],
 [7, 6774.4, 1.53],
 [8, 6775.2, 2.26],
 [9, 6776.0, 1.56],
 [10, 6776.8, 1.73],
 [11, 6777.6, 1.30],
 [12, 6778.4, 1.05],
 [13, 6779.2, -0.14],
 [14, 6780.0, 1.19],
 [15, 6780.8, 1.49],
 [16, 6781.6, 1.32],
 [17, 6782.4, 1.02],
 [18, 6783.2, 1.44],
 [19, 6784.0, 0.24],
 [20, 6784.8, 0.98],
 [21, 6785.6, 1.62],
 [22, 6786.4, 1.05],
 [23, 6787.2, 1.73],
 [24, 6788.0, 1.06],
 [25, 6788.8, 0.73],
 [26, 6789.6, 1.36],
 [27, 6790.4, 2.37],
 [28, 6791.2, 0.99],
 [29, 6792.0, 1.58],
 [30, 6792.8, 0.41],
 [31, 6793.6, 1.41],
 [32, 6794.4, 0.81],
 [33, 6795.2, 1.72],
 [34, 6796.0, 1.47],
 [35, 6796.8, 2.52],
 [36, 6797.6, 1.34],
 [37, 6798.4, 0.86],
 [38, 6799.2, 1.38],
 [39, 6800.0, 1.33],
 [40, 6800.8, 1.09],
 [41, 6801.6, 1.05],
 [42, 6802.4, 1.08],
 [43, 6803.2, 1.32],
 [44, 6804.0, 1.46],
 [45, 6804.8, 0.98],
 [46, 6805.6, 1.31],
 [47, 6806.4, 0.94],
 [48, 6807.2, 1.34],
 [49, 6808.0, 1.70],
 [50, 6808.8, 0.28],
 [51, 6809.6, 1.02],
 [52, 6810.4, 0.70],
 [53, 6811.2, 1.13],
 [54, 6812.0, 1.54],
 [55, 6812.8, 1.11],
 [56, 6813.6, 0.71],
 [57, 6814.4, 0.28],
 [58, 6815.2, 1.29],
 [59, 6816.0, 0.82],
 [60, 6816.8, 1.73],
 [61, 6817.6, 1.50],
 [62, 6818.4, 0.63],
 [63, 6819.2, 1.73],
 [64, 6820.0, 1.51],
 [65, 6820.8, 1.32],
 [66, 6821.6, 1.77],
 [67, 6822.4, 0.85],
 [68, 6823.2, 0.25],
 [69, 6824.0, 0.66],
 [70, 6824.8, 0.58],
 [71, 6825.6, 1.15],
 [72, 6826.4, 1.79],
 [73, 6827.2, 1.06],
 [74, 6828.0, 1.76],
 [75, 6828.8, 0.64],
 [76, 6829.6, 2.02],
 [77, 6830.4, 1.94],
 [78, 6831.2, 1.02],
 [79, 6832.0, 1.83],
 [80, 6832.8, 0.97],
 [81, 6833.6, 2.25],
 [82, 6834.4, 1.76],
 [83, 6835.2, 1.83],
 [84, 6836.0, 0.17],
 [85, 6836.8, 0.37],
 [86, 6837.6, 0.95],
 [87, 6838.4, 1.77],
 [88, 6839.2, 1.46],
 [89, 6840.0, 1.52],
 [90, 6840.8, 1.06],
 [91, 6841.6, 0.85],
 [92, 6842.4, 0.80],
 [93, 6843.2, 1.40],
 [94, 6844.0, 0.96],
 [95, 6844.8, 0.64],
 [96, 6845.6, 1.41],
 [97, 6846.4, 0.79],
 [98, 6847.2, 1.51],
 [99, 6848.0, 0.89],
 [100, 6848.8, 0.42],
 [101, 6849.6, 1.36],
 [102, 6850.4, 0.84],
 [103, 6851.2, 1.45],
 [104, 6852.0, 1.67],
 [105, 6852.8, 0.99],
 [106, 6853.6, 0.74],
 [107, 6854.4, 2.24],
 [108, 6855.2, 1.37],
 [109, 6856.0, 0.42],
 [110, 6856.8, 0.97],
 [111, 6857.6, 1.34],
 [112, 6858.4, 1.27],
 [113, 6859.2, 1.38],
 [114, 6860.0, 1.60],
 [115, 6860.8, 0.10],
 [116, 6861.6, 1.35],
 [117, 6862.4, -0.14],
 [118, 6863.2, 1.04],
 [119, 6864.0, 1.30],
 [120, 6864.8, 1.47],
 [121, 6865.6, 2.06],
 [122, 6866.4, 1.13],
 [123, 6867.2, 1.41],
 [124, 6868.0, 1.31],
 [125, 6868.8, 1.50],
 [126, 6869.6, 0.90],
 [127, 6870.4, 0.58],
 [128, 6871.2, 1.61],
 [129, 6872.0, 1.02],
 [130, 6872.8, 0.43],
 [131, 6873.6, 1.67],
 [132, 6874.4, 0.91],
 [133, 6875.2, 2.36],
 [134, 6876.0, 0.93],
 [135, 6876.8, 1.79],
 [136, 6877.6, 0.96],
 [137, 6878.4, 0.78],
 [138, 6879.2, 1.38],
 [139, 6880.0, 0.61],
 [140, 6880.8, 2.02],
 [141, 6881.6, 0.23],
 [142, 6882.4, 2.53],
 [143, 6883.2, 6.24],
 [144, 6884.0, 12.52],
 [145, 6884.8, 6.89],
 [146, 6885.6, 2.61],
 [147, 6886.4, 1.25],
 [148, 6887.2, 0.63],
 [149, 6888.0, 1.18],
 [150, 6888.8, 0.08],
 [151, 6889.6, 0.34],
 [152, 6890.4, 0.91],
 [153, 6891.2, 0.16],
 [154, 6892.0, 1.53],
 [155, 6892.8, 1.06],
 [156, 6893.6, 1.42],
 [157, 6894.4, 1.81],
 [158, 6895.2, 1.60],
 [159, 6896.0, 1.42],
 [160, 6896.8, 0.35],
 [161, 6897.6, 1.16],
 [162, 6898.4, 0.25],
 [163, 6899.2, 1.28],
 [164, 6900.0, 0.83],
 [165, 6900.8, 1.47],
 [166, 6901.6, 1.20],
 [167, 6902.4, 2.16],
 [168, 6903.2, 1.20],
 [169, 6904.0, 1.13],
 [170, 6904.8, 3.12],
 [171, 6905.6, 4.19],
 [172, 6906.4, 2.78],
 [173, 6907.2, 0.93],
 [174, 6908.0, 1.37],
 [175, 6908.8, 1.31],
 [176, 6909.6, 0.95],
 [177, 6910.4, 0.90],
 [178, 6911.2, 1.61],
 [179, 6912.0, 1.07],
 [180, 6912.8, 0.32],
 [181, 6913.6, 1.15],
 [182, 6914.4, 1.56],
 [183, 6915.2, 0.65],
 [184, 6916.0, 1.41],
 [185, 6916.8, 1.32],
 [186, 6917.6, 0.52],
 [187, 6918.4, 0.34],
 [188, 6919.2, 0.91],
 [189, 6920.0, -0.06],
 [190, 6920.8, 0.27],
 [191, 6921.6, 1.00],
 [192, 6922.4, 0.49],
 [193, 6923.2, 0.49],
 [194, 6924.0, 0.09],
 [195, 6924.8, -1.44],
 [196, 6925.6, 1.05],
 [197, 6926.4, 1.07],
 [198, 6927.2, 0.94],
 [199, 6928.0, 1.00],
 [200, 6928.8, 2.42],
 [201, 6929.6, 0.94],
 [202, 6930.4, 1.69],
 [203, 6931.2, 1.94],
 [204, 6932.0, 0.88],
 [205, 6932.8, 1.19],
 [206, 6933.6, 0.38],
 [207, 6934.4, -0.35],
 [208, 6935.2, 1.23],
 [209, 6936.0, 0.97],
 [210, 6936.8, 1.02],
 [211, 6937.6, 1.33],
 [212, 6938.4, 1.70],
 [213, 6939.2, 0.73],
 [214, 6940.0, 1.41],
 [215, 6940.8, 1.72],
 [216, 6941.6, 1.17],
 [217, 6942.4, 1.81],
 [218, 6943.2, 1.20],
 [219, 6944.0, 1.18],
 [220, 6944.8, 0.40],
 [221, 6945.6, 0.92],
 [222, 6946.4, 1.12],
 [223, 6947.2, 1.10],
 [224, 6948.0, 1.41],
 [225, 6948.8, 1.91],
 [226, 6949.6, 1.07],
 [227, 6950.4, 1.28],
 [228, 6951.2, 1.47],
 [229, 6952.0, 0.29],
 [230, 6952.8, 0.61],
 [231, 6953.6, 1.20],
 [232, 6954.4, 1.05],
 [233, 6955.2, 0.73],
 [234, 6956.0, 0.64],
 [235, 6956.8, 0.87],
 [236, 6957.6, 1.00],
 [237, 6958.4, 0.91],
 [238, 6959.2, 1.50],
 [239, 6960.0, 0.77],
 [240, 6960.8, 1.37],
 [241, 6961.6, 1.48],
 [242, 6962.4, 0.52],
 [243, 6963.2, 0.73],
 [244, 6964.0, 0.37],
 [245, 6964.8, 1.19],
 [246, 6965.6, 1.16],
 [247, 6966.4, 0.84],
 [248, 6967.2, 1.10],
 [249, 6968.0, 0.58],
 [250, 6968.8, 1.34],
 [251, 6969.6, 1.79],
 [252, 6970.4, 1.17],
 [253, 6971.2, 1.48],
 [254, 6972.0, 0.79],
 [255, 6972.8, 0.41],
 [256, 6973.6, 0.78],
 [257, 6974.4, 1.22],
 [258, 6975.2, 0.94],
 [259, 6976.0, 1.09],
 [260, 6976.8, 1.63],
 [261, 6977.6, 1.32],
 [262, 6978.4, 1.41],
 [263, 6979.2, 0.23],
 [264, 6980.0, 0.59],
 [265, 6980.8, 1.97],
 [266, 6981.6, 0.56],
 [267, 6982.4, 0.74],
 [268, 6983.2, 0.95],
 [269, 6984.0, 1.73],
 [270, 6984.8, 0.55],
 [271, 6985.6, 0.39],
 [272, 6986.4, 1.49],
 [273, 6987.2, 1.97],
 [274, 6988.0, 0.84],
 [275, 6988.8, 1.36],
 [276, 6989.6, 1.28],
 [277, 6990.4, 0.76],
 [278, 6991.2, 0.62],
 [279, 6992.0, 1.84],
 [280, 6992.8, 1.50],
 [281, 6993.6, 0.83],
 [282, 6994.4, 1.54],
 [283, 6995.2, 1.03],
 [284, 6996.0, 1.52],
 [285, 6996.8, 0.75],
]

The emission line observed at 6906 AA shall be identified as [N II]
